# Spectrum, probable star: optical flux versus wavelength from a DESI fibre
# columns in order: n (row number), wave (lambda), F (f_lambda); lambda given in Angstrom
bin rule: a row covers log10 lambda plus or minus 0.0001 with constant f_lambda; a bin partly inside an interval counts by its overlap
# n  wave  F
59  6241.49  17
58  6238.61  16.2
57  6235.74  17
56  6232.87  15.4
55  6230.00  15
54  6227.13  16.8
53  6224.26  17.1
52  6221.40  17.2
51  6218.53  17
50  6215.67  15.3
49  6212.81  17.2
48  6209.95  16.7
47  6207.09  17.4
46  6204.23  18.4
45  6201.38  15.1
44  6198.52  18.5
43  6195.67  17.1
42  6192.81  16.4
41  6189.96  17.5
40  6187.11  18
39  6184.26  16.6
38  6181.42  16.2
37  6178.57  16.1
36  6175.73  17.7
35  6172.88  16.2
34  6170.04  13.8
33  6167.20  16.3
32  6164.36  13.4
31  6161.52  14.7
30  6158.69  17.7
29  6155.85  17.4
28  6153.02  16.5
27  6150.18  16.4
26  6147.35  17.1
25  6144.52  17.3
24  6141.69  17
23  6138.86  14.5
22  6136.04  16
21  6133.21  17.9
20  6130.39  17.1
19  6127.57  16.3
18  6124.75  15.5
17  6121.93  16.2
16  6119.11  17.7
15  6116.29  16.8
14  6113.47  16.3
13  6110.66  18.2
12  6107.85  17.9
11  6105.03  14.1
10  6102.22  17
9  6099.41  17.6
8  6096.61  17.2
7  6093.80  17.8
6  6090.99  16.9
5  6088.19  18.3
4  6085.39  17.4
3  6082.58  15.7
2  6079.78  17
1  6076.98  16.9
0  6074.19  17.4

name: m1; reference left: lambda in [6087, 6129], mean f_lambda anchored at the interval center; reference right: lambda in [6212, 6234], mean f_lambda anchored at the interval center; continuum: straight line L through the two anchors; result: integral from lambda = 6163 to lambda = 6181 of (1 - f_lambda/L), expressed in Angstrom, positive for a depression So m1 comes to 1.1 Angstrom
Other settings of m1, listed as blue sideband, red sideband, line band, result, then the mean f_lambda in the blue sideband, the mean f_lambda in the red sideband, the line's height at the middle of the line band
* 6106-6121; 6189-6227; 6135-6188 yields 2.68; 17.2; 17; 17.1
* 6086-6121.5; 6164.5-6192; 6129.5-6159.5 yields -0.16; 17.1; 16.3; 16.7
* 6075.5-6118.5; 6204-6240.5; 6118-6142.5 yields 0.69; 17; 16.6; 16.9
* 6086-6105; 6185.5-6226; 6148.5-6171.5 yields 1.80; 17.2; 17.1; 17.1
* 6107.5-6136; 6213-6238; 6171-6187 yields 0.02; 16.9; 16.4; 16.6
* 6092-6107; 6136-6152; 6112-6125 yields 0.02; 16.8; 16.4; 16.6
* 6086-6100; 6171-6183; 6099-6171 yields 2.53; 17.6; 16.4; 17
